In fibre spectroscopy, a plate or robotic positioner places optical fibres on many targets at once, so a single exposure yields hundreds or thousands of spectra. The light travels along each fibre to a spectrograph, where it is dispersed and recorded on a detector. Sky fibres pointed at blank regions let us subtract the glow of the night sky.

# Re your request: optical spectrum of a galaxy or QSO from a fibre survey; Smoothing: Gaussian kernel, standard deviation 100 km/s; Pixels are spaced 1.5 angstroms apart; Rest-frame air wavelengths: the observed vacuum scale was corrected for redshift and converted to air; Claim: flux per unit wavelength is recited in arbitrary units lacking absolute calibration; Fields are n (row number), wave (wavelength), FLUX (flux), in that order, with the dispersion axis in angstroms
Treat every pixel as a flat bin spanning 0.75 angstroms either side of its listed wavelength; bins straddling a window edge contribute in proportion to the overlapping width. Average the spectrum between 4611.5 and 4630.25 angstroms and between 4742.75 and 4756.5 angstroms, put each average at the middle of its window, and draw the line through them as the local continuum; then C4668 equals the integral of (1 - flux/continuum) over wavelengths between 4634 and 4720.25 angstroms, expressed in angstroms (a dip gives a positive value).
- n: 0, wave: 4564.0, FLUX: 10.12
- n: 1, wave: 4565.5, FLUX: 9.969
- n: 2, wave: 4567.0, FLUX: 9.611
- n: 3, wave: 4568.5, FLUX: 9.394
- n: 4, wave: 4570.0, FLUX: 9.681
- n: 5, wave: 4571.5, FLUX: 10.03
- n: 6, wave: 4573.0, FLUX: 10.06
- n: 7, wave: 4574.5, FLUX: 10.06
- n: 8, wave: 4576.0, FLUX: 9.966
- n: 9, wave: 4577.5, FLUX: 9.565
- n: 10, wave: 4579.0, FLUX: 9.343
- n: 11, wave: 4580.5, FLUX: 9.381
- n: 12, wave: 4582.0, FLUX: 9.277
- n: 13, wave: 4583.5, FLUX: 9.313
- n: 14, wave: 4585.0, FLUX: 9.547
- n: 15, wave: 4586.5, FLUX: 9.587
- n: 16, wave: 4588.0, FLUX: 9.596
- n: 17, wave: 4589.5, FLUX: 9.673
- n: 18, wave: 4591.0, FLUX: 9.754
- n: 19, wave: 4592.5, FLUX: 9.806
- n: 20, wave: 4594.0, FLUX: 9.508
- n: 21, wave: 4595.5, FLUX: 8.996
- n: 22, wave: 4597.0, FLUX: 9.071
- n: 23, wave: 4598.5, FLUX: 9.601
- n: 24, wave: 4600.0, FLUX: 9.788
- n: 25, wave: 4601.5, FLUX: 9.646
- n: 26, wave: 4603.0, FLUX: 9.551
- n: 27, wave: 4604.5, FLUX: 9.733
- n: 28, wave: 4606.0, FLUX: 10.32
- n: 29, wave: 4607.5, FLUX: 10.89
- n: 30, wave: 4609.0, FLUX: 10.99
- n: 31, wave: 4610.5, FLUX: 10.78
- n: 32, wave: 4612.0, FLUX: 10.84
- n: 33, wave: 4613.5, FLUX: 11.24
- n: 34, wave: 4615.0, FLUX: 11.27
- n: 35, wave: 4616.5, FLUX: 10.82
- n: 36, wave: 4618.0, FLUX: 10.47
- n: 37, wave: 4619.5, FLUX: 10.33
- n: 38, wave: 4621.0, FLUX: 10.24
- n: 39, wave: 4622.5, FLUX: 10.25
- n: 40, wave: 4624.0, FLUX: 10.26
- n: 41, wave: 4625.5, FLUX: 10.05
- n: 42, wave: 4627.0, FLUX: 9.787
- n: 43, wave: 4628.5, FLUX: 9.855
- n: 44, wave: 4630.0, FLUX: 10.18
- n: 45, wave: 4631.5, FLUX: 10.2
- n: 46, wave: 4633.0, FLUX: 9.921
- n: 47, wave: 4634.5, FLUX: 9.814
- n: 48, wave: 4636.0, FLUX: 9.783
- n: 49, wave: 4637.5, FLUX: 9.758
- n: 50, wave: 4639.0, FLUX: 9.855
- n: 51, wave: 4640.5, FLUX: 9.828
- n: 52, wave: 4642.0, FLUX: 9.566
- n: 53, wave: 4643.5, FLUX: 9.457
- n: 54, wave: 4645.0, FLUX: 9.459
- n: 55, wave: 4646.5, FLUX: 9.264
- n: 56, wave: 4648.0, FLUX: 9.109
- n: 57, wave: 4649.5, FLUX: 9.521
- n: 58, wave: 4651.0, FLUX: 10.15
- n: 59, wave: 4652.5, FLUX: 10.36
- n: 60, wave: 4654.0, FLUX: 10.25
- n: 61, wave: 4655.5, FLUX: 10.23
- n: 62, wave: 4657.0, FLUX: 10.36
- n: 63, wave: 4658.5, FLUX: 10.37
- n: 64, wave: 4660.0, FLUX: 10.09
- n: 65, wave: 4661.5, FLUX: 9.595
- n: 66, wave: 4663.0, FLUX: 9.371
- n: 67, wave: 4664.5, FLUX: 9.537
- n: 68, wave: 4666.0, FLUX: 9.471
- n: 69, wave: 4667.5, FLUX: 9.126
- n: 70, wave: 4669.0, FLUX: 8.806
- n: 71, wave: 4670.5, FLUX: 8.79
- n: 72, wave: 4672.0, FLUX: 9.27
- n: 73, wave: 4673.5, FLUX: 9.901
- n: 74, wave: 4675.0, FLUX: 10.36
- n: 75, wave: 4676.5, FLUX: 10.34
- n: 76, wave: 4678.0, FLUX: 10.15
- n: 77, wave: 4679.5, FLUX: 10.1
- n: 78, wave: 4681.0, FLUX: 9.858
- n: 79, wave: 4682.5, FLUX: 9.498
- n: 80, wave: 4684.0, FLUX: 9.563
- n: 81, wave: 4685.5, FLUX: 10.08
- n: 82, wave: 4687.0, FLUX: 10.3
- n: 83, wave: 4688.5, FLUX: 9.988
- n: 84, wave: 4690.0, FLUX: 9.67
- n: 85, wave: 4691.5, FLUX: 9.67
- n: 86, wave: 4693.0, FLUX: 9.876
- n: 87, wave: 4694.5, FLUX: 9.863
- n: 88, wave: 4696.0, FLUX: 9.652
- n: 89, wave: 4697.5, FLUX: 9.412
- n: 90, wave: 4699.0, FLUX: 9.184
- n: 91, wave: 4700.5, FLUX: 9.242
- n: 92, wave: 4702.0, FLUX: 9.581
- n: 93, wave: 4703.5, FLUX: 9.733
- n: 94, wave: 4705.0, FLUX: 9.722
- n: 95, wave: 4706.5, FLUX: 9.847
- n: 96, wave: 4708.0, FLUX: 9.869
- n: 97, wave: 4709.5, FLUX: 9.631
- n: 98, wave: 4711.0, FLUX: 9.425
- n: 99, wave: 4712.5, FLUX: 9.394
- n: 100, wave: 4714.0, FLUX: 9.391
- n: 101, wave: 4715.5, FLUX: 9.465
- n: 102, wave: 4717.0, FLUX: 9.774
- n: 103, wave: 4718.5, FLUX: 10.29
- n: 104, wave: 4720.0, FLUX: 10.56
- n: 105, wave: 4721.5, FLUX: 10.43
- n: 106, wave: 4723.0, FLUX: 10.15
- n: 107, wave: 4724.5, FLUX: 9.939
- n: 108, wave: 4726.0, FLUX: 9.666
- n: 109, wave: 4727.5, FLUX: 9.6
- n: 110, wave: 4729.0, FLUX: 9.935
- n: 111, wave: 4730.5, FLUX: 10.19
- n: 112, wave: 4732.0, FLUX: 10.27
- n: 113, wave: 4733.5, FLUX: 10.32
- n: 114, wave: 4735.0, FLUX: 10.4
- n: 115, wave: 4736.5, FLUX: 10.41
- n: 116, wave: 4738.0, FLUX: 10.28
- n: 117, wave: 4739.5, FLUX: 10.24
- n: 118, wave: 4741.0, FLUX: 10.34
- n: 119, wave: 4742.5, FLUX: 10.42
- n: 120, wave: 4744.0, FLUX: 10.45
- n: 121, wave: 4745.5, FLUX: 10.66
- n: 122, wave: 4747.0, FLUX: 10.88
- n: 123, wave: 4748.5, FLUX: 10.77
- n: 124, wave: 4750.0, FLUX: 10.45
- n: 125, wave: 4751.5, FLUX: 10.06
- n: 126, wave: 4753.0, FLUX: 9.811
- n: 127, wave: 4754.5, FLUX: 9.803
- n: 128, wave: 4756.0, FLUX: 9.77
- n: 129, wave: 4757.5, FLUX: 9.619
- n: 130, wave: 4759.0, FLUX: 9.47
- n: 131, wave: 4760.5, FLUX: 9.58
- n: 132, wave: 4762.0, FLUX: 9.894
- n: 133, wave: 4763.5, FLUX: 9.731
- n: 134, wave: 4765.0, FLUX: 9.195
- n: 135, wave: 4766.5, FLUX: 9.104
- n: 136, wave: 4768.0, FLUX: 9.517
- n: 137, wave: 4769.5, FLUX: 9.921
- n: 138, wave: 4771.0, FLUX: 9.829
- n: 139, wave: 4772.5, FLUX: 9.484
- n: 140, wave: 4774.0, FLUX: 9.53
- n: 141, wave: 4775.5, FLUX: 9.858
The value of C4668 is 5.39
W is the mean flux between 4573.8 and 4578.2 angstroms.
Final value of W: 9.86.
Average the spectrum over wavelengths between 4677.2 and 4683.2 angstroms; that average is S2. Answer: 9.91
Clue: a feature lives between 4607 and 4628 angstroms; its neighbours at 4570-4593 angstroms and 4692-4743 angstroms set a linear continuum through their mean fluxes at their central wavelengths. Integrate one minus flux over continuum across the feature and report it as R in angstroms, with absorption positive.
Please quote -1.8 angstroms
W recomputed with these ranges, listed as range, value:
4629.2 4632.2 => 10.2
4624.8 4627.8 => 9.92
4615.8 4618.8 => 10.6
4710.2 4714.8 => 9.41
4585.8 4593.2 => 9.68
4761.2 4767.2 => 9.48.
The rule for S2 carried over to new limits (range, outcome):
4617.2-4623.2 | 10.3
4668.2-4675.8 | 9.43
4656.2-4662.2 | 10.1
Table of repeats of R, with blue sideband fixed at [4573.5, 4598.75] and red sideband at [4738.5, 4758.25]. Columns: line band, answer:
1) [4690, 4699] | 0.3 angstroms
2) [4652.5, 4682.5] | 0.3 angstroms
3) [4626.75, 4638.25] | -0.2 angstroms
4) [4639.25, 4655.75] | 0.1 angstroms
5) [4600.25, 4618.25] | -1.7 angstroms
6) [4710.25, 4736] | 0.5 angstroms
